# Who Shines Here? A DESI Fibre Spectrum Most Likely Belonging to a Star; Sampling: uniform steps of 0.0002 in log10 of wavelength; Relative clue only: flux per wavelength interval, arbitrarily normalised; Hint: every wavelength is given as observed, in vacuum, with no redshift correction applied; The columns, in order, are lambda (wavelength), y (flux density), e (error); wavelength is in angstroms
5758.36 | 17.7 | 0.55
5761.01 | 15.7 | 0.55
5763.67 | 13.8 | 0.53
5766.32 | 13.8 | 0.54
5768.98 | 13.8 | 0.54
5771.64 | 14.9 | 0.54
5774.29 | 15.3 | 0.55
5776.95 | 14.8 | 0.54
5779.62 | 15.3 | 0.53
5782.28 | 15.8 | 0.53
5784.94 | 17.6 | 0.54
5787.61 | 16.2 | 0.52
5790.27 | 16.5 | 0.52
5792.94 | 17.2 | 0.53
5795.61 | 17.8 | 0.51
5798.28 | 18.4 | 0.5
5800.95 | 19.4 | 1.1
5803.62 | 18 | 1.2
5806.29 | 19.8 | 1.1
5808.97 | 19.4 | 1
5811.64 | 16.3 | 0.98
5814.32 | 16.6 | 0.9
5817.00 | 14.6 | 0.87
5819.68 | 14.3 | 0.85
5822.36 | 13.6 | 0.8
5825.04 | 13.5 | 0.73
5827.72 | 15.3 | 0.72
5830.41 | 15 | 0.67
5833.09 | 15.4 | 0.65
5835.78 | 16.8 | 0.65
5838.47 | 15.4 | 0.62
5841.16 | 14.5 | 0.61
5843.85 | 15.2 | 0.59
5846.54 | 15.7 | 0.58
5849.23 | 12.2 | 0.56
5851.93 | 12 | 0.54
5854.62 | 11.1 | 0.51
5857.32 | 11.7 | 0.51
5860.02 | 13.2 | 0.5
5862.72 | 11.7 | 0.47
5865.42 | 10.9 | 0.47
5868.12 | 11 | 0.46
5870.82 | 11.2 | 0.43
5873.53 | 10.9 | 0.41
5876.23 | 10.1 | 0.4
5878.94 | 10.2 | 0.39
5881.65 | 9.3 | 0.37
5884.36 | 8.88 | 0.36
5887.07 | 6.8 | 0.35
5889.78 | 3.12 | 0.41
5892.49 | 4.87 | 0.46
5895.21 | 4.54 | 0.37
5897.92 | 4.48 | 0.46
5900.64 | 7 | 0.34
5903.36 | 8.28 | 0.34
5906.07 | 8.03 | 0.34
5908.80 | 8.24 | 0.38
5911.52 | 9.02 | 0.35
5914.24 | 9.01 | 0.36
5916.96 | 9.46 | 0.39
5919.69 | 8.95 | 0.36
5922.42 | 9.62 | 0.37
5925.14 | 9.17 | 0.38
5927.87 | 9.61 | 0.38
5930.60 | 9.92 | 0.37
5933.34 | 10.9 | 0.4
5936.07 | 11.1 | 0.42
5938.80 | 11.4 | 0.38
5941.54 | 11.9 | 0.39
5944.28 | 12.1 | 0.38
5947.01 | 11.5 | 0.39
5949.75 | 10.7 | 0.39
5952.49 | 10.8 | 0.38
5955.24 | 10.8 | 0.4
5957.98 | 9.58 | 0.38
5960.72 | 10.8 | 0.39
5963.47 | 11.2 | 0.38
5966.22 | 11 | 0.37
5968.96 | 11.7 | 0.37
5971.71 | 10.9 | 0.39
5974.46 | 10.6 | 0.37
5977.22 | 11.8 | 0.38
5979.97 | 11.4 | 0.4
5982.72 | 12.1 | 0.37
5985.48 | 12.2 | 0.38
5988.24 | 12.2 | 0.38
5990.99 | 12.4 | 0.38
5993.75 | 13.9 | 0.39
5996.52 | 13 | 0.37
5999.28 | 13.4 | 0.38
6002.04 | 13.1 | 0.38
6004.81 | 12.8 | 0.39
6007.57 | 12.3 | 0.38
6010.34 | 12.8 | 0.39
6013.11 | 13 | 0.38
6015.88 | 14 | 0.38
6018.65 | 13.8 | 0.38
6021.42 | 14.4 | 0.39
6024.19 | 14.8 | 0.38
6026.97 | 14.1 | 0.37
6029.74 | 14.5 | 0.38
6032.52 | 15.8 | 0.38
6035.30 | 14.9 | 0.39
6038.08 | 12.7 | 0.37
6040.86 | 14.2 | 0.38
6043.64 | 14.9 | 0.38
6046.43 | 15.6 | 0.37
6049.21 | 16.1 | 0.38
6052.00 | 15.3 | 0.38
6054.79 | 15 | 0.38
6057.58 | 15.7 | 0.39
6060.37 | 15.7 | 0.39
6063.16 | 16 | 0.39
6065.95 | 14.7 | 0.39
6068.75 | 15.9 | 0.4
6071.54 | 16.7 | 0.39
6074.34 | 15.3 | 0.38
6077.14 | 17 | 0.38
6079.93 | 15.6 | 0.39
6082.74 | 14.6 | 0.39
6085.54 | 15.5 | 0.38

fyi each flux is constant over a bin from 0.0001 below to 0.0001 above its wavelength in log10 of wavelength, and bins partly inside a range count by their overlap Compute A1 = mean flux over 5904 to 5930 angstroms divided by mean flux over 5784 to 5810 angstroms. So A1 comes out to 0.50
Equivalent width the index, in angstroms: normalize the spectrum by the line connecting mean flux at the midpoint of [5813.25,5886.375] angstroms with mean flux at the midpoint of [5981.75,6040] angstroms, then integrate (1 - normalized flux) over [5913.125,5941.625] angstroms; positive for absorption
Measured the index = 6.8 angstroms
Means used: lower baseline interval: 12.9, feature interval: 10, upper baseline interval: 13.5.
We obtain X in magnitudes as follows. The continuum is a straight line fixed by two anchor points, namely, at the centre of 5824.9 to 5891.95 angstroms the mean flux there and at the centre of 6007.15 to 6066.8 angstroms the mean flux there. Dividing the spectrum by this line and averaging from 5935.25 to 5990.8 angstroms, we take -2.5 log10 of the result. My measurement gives 0.19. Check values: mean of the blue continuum 11.9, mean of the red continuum 14.6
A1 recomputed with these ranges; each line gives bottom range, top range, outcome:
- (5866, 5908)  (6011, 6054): 1.82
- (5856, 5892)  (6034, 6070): 1.54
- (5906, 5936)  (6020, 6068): 1.59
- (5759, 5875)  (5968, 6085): 0.94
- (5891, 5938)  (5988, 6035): 1.62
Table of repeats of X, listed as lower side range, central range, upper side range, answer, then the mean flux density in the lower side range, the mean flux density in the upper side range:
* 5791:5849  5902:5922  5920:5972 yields 0.360 mag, 16.2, 10.7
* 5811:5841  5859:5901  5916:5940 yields 0.408 mag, 15.1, 10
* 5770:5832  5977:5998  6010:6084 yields 0.226 mag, 16.3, 15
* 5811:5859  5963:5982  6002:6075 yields 0.277 mag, 14.4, 14.6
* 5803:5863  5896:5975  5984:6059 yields 0.405 mag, 14.9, 14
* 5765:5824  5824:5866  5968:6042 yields 0.132 mag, 16.3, 13.1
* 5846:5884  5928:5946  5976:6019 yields 0.093 mag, 11.4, 12.7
